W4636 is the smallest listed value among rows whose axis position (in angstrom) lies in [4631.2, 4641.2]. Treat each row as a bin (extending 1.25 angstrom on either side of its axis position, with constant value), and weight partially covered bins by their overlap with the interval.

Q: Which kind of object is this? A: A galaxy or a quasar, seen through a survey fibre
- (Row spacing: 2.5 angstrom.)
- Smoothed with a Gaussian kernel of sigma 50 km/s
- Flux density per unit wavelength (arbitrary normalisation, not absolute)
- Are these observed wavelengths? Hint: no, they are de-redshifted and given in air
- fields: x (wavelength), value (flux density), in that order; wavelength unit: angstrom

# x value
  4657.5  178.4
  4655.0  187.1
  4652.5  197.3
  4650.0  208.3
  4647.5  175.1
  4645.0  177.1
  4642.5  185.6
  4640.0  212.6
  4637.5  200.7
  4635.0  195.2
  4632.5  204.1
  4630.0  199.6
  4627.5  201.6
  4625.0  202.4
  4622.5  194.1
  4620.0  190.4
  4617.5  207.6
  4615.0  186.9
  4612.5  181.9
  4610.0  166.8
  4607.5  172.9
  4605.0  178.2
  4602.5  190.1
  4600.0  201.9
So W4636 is 195.2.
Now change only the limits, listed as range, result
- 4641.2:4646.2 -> 177.1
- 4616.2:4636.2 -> 190.4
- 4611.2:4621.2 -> 181.9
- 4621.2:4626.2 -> 194.1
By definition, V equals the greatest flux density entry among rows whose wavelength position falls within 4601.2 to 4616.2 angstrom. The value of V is 190.1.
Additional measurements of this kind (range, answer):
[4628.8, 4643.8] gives 212.6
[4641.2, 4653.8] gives 208.3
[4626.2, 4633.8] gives 204.1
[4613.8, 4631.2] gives 207.6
